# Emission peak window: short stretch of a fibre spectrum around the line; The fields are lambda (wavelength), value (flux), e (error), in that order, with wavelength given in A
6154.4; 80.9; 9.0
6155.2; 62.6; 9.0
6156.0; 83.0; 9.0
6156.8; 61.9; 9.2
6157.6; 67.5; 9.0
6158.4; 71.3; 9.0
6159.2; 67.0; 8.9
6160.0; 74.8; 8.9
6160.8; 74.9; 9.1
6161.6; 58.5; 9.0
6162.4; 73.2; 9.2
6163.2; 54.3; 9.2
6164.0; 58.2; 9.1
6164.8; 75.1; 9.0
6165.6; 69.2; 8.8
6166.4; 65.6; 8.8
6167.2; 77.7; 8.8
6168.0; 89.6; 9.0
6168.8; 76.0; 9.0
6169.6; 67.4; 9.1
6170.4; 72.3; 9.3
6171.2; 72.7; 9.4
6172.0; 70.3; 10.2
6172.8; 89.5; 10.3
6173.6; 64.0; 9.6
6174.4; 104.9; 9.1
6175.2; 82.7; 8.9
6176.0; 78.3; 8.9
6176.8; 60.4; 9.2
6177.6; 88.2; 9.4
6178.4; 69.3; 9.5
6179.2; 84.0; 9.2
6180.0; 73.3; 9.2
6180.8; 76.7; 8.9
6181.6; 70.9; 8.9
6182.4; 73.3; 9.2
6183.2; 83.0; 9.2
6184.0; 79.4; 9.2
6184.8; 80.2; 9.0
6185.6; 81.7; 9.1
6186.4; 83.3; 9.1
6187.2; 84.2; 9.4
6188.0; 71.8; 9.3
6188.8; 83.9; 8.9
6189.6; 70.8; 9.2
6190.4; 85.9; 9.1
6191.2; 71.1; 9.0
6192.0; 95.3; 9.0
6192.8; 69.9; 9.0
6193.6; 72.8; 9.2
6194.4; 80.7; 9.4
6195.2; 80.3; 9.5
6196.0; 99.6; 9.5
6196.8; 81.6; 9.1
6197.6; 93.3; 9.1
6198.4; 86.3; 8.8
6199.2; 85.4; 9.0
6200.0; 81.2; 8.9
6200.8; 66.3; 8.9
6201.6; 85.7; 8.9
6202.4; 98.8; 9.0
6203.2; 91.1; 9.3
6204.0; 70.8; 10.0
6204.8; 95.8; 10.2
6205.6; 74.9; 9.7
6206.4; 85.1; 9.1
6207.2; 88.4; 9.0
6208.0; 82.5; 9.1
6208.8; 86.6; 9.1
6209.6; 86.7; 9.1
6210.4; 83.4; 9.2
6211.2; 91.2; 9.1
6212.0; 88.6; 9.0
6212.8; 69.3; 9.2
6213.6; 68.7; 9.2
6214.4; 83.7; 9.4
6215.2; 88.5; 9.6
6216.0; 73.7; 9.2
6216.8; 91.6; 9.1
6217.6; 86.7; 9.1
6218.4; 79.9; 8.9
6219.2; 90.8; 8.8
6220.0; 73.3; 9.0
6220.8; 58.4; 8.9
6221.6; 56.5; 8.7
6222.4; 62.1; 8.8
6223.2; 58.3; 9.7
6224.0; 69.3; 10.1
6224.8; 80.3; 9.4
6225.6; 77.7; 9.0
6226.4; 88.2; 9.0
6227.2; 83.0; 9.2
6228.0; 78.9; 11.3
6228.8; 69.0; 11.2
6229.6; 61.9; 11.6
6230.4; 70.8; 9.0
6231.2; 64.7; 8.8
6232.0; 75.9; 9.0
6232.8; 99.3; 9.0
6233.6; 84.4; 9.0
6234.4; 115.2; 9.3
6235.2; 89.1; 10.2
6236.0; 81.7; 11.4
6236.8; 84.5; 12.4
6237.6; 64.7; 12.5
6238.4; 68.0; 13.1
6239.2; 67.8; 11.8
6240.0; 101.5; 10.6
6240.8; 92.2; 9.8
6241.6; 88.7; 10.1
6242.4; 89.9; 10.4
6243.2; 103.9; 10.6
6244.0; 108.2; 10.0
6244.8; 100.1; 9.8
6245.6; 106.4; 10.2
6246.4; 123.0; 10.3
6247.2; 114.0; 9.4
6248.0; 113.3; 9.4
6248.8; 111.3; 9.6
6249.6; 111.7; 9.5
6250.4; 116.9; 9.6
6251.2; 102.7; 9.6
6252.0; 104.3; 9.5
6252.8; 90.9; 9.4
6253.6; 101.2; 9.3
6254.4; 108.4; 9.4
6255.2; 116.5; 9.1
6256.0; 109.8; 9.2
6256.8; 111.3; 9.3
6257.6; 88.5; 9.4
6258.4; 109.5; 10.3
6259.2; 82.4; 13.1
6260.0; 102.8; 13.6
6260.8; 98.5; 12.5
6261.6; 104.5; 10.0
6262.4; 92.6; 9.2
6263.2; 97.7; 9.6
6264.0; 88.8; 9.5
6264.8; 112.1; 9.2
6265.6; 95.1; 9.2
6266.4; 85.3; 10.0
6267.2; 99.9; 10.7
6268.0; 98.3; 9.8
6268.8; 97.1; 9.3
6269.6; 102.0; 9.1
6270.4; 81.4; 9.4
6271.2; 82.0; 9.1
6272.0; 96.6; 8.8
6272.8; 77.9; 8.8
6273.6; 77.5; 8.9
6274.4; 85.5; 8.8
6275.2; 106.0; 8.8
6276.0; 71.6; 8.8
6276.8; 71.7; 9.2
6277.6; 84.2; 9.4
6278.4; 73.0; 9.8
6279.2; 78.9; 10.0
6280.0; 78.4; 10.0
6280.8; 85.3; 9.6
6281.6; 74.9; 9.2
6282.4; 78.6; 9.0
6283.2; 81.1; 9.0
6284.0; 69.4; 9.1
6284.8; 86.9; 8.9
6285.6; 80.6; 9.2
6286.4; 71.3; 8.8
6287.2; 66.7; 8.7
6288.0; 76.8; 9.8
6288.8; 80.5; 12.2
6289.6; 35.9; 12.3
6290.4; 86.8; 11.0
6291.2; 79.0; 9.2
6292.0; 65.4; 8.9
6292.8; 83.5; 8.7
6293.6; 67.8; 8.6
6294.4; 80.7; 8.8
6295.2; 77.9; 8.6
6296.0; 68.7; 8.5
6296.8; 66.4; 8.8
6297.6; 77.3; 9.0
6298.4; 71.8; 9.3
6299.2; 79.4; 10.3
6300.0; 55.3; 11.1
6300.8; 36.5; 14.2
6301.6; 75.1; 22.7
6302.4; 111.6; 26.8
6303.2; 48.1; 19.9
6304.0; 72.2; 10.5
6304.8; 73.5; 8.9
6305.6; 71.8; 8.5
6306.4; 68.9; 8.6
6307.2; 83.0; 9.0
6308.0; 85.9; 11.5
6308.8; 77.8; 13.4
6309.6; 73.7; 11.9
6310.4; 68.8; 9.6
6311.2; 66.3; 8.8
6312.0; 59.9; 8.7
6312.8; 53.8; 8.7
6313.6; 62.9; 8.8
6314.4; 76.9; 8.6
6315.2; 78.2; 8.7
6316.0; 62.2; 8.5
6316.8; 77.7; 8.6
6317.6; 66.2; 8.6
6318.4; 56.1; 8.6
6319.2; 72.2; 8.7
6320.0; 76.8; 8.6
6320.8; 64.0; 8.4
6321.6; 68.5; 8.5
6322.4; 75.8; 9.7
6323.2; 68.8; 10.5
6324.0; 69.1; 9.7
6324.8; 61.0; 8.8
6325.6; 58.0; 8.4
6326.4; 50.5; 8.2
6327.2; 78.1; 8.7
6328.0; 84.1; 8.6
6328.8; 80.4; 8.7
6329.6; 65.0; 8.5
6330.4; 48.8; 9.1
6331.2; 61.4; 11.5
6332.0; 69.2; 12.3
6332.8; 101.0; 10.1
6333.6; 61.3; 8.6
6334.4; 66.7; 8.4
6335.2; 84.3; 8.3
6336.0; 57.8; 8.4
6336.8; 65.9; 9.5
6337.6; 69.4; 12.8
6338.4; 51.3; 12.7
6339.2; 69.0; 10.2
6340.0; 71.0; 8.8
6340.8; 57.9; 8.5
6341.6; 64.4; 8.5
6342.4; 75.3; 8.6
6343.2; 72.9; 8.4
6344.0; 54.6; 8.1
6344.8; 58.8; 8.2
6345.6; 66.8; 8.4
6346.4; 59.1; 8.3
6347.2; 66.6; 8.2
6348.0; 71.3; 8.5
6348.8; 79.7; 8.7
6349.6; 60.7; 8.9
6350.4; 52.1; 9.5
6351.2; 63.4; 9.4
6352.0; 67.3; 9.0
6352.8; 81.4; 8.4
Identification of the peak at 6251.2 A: Mg II 2798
